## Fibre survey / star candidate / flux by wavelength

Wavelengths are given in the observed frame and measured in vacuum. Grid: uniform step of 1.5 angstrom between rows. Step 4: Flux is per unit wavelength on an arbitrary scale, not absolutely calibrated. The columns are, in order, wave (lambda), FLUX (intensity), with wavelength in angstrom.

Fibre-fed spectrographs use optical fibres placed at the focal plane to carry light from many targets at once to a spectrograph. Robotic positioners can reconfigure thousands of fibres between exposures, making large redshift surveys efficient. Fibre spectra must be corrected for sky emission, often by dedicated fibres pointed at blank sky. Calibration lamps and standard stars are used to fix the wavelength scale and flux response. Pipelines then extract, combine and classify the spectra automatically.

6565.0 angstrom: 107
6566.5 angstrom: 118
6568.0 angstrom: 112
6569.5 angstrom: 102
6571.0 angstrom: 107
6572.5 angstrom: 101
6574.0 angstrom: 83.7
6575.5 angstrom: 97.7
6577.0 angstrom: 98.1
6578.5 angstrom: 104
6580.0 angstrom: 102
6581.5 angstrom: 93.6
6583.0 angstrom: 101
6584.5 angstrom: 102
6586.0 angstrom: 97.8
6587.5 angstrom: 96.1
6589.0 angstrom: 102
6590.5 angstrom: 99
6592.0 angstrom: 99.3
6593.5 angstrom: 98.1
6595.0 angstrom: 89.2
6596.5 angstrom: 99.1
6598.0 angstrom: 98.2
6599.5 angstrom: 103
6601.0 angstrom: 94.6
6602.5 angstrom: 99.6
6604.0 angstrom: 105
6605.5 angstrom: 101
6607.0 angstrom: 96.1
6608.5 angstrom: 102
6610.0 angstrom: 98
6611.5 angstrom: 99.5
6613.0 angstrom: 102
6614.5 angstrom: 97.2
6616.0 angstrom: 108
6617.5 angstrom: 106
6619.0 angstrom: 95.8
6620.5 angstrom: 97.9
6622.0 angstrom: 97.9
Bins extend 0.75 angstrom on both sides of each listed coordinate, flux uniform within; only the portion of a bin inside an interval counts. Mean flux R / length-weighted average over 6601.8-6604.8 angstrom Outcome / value 102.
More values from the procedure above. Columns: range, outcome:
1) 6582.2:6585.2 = 101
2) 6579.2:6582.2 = 98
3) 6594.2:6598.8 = 95.6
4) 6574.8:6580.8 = 100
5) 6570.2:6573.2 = 104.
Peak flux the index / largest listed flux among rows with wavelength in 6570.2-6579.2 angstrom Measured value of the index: 107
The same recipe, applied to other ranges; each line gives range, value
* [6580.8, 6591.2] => 102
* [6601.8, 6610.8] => 105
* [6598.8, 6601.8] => 103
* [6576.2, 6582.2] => 104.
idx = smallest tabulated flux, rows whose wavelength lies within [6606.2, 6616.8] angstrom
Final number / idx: 96.1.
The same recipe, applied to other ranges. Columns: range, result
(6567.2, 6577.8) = 83.7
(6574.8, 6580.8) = 97.7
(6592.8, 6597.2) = 89.2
